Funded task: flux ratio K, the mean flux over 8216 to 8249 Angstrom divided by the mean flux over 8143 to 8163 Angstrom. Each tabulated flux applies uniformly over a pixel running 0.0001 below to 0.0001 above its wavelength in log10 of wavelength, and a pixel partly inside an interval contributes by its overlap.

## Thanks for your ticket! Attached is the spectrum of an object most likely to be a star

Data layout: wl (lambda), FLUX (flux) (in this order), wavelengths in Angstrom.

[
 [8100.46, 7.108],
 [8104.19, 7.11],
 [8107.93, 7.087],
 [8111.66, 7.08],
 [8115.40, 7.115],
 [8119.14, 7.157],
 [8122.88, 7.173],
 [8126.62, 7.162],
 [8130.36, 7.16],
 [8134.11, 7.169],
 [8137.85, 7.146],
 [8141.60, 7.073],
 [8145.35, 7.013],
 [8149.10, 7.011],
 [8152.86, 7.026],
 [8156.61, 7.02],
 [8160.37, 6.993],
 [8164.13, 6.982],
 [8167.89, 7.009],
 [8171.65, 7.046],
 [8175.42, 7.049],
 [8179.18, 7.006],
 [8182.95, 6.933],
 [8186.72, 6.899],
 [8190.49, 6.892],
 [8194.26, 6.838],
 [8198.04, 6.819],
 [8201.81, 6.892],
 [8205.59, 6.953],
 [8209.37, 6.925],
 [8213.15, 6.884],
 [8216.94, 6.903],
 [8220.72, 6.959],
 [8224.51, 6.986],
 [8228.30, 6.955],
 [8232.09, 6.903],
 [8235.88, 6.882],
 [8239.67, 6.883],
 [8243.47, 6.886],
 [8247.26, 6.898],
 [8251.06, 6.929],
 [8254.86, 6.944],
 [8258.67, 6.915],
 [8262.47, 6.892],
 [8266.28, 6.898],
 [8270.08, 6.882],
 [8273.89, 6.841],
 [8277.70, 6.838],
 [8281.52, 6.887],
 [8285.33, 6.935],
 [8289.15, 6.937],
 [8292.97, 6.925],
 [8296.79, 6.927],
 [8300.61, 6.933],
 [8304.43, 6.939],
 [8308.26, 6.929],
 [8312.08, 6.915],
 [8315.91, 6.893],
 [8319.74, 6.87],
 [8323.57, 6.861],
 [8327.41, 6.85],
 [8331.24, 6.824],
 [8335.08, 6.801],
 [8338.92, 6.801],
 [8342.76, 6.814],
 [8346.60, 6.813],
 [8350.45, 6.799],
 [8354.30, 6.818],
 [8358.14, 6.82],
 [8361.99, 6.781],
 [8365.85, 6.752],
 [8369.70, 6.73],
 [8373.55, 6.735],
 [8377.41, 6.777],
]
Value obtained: 0.99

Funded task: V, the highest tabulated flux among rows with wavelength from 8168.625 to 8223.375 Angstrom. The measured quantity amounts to 7.049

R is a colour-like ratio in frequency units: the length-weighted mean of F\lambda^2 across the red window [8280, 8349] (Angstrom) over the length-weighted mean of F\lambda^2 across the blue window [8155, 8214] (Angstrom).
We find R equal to 1.02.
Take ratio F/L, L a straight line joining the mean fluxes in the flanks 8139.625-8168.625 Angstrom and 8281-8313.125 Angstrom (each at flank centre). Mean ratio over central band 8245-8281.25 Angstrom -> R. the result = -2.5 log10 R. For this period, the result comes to 0.009 mag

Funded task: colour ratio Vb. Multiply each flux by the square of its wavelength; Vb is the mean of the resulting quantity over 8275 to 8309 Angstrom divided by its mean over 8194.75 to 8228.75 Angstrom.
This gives 1.0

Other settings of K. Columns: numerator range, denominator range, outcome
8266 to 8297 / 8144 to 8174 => 0.98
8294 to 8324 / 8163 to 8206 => 1.00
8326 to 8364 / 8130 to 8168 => 0.97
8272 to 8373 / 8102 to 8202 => 0.97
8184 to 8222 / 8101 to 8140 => 0.97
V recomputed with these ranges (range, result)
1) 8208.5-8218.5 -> 6.925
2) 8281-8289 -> 6.935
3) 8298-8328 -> 6.939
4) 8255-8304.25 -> 6.937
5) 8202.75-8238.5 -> 6.986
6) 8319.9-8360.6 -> 6.861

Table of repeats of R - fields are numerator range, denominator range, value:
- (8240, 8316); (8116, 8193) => 1.01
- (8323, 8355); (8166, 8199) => 1.02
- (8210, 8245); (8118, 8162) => 1.00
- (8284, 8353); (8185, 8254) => 1.02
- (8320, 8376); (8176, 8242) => 1.02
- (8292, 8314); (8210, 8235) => 1.02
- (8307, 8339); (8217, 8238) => 1.01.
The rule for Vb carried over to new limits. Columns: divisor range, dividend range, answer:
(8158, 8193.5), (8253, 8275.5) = 1.01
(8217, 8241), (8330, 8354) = 1.01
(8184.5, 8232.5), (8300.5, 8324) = 1.03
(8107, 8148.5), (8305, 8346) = 1.01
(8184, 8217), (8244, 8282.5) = 1.02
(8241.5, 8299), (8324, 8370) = 1.00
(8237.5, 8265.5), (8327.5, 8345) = 1.01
